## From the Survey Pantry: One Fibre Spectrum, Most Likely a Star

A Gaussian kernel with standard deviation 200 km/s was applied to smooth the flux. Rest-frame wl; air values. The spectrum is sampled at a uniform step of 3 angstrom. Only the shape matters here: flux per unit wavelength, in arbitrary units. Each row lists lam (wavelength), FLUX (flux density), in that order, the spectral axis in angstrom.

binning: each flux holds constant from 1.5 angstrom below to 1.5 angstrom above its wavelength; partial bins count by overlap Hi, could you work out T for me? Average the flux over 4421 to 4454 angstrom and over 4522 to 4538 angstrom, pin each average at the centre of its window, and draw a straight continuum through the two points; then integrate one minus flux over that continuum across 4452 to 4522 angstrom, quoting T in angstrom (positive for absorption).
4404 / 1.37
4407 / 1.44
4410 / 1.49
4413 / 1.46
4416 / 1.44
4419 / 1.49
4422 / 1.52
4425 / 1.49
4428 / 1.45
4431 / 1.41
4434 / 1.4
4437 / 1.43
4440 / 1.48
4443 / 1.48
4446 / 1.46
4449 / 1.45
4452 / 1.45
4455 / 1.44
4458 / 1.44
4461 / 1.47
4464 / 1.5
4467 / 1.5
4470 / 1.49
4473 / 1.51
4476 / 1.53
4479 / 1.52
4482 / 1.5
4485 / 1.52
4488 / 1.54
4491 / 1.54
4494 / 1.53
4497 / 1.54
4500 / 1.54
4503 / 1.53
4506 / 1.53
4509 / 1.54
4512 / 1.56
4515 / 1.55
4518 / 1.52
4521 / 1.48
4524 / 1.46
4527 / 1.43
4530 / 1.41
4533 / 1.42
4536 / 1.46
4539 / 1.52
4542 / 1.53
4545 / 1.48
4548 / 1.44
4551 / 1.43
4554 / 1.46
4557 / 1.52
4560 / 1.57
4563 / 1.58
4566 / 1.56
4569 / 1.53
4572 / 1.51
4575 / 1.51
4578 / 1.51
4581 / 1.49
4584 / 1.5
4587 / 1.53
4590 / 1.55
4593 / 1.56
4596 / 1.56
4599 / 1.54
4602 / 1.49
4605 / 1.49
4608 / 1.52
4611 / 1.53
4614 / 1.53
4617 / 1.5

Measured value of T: -3.2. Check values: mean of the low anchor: 1.46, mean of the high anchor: 1.44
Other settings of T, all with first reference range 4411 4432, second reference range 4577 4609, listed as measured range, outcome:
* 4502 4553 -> 0.5 angstrom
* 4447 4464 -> 0.3 angstrom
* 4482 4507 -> -0.7 angstrom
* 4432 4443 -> 0.2 angstrom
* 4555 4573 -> -0.4 angstrom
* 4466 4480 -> -0.2 angstrom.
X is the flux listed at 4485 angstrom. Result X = 1.52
